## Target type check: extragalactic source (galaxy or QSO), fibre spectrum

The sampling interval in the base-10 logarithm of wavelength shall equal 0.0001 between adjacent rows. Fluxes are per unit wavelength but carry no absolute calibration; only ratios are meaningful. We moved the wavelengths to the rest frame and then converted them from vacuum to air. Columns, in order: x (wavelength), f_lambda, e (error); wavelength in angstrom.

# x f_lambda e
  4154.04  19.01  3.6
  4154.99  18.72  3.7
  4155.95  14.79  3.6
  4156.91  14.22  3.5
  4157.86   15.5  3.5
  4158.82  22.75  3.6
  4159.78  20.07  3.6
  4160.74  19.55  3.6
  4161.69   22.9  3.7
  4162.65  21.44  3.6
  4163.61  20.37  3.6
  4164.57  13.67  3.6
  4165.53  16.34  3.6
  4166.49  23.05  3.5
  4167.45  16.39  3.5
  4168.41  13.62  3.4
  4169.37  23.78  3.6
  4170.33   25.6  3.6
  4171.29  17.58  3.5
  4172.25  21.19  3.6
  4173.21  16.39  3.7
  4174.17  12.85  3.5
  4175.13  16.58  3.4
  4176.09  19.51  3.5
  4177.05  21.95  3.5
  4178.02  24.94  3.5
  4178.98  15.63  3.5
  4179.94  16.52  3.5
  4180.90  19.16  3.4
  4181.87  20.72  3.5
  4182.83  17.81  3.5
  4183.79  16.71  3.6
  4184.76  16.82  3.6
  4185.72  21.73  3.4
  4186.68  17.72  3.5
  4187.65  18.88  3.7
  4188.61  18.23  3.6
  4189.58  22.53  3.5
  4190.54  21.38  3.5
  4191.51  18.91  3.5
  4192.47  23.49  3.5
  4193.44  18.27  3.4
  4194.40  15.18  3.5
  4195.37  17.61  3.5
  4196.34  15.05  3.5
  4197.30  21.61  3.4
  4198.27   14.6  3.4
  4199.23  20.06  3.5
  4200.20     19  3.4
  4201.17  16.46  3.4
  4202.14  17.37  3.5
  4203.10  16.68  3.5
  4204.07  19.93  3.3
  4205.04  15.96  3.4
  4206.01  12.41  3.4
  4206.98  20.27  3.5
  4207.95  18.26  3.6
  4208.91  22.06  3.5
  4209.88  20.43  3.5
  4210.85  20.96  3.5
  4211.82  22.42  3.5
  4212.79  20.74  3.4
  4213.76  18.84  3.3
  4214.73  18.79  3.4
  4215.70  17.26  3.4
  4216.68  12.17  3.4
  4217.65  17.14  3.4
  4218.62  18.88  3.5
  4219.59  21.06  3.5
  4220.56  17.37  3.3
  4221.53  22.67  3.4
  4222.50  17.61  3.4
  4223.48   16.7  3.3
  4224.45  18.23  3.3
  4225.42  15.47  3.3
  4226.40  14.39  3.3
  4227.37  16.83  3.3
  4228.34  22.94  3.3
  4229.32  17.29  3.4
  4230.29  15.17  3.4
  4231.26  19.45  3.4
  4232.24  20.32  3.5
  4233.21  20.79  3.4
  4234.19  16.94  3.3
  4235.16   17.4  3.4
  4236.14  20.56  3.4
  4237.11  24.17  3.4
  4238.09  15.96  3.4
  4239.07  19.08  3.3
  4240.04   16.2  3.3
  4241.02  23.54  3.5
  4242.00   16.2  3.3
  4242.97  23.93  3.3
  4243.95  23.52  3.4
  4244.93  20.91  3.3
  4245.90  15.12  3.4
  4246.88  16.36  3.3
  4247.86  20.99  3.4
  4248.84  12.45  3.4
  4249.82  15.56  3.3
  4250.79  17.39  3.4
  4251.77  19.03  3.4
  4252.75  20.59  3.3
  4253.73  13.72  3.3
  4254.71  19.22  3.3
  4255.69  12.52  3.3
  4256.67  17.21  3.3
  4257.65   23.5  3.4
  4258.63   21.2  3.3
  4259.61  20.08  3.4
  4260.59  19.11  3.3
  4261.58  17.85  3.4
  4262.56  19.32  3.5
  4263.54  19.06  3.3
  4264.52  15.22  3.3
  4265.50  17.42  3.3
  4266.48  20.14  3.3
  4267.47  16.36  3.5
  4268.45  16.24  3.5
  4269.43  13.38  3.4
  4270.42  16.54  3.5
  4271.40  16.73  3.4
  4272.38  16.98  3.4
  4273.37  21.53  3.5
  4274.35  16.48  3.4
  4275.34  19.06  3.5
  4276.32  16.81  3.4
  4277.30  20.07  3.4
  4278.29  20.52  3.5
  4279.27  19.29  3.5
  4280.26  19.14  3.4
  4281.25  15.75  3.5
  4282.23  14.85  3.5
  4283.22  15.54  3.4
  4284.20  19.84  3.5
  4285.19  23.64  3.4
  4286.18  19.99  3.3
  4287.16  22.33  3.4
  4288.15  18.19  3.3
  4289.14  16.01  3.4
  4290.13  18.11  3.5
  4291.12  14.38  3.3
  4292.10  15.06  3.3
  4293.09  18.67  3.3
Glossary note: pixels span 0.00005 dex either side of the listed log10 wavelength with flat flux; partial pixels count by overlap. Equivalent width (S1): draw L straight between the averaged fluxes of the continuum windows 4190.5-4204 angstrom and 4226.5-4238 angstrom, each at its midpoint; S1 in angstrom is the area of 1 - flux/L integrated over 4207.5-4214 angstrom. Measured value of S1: -0.7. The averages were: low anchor 18.2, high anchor 19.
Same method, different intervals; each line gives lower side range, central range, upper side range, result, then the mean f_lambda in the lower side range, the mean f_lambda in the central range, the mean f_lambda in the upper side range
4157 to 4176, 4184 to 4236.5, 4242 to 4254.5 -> 0.1 angstrom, 18.8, 18.5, 18.2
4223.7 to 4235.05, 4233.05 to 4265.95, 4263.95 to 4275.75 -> -1.9 angstrom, 17.9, 18.6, 17.2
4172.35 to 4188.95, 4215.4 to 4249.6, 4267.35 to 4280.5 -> -0.6 angstrom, 18.4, 18.4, 17.8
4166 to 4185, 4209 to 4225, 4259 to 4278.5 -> -0.4 angstrom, 18.9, 18.9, 17.9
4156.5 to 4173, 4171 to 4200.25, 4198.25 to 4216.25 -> 0.4 angstrom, 19.3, 18.7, 18.6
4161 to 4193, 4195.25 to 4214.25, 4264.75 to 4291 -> 0.3 angstrom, 19.2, 18.6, 18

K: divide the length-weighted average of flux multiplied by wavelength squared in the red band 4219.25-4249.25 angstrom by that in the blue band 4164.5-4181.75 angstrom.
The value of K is 1.03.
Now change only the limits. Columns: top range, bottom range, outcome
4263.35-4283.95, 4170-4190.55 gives 0.96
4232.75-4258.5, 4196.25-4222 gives 1.02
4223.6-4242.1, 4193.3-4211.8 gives 1.03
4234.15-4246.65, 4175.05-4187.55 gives 1.06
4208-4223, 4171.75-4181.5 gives 1.06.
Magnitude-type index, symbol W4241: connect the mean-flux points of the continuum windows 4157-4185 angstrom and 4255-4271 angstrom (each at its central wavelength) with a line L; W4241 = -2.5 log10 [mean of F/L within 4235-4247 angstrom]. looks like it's -0.088 mag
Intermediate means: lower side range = 18.9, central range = 19.6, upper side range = 17.8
